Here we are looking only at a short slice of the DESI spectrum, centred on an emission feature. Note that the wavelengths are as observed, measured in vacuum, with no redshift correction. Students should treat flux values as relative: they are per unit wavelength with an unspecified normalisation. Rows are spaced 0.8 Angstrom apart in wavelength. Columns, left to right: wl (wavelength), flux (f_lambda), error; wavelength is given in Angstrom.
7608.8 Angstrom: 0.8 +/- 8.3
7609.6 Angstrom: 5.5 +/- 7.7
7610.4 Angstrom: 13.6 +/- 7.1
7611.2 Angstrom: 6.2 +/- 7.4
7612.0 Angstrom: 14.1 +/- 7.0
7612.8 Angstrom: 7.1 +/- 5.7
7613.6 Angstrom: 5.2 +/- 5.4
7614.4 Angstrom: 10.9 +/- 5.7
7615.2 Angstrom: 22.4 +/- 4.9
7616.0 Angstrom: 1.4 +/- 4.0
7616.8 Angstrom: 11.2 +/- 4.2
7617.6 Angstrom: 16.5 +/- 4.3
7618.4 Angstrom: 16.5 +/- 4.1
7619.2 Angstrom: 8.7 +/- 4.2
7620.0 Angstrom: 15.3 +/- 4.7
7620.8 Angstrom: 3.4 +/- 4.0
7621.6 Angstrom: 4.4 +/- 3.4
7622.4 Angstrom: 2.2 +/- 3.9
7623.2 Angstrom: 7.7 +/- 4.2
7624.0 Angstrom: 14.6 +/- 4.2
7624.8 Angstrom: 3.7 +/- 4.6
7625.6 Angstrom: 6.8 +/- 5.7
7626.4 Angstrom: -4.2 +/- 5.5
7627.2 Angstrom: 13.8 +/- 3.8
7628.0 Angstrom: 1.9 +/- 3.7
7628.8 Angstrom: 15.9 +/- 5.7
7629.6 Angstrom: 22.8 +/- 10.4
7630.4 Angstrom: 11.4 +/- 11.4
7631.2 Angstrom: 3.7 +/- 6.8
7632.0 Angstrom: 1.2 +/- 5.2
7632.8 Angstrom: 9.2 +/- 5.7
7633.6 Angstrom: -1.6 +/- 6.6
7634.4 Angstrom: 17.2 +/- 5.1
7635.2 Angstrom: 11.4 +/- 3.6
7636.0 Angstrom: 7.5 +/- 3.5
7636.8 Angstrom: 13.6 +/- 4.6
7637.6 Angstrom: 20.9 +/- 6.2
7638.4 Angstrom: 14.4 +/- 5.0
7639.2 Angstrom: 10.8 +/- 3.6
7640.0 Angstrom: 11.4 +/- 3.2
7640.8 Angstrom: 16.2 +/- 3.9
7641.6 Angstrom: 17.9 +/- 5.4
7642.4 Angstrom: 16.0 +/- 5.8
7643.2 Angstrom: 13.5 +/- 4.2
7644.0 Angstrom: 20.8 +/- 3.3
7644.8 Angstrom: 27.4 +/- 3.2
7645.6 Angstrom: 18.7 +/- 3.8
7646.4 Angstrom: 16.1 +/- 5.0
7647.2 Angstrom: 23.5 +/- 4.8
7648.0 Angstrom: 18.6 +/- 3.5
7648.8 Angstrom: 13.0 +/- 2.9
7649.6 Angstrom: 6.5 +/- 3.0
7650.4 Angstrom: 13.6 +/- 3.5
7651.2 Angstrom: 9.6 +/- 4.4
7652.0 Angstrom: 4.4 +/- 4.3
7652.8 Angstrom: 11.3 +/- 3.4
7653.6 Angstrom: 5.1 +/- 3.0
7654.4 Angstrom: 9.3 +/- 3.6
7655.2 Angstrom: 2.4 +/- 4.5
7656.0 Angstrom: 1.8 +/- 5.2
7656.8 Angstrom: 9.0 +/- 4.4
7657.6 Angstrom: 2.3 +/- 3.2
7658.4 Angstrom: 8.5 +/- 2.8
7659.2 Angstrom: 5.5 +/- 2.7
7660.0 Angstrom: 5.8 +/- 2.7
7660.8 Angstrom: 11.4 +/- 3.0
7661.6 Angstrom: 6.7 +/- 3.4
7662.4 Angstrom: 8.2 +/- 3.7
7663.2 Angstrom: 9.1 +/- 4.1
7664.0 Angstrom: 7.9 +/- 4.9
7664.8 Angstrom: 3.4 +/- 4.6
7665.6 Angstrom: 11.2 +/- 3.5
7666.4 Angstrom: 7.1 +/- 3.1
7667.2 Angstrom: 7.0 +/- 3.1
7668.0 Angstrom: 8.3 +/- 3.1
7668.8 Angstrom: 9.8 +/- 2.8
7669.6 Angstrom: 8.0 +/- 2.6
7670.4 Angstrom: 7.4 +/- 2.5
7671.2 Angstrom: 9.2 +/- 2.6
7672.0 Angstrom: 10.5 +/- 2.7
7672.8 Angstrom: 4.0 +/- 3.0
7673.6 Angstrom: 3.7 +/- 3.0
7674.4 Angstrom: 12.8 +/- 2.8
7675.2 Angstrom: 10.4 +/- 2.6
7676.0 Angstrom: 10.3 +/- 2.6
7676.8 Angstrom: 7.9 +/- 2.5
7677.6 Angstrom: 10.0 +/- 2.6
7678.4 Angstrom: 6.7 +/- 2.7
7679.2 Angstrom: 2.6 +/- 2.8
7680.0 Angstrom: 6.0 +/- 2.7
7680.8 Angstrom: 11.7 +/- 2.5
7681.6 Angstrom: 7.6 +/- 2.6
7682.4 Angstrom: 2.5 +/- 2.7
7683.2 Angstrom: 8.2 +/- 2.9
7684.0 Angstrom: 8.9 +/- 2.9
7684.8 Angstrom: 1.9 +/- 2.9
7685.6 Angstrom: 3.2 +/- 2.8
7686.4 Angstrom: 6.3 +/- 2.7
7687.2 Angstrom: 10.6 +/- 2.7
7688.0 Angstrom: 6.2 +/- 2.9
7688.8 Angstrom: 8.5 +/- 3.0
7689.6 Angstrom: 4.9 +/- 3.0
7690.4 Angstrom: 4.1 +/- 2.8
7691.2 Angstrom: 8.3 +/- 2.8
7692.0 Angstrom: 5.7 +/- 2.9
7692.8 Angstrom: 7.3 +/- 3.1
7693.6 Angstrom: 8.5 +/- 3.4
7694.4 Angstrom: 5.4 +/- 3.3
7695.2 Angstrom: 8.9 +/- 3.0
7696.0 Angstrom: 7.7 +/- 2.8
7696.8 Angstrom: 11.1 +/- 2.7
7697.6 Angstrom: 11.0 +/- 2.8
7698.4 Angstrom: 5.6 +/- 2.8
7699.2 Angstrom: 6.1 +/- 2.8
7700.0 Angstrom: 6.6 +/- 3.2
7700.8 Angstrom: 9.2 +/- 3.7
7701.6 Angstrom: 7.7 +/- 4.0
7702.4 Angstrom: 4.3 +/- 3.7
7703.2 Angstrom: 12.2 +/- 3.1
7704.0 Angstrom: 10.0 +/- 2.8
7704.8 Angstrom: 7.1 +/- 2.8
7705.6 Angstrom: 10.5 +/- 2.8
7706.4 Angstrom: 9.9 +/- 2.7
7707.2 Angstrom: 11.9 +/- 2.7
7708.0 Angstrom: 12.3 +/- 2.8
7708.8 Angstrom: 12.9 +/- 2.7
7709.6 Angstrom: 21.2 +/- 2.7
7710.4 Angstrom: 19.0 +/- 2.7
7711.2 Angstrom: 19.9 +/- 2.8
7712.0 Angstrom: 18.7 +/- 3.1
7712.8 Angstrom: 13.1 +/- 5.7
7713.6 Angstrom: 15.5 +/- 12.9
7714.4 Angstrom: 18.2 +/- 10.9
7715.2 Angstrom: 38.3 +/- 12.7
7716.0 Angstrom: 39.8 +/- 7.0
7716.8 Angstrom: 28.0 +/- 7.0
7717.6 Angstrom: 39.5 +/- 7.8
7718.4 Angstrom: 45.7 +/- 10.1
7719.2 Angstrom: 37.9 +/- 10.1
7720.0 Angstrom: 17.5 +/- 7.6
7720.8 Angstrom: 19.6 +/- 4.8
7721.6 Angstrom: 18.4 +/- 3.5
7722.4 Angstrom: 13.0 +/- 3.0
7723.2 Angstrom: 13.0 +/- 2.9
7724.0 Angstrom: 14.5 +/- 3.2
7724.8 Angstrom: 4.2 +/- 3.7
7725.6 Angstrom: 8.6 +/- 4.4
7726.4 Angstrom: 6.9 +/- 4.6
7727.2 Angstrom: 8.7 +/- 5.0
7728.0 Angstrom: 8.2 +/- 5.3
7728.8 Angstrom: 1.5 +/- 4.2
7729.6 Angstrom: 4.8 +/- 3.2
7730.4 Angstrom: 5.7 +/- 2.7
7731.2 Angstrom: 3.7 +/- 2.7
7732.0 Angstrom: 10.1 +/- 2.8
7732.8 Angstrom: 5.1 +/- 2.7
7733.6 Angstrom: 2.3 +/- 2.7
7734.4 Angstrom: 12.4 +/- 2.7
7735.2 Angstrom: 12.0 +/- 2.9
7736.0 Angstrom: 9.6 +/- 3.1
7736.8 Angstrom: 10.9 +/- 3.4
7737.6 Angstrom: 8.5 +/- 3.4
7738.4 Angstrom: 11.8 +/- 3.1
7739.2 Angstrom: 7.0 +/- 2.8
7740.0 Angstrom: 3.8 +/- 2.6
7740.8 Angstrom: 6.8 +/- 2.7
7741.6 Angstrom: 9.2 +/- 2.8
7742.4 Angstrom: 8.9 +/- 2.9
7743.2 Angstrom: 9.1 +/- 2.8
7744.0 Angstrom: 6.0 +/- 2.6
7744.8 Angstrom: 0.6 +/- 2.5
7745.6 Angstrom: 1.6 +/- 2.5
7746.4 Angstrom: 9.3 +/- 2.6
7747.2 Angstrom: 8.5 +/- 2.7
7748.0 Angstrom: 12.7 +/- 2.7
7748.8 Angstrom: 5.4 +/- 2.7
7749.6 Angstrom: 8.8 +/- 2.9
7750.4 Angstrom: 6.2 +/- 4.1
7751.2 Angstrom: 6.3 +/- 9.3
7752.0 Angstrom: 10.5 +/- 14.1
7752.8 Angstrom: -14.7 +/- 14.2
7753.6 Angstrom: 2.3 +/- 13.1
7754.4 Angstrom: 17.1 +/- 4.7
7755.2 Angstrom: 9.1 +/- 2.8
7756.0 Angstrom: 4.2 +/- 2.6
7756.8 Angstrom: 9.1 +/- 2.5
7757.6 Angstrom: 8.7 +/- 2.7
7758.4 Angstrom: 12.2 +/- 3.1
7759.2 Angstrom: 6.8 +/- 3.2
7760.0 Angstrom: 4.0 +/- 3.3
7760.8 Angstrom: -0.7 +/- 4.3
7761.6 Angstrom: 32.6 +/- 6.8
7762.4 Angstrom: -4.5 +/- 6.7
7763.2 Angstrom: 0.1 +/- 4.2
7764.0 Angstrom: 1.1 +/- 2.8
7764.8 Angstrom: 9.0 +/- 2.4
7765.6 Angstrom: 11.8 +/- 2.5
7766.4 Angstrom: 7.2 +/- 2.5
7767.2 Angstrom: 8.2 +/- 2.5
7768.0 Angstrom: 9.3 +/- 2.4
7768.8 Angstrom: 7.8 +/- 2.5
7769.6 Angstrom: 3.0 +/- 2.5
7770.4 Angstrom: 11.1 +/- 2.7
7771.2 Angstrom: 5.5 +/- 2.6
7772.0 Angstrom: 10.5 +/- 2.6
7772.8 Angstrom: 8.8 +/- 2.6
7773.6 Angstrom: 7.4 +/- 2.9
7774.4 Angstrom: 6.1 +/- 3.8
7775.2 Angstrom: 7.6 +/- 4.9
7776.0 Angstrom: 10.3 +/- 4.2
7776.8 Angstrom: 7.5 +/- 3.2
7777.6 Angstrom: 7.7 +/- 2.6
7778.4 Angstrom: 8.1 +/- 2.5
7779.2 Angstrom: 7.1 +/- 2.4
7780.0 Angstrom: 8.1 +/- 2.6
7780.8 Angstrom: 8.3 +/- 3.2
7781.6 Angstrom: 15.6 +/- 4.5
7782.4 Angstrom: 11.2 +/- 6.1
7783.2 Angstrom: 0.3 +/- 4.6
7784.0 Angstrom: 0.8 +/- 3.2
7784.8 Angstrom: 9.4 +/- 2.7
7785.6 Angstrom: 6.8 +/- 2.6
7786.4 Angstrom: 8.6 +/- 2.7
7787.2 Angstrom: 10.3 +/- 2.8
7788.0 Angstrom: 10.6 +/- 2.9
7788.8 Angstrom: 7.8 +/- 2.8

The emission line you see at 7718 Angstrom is [O III] 5007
